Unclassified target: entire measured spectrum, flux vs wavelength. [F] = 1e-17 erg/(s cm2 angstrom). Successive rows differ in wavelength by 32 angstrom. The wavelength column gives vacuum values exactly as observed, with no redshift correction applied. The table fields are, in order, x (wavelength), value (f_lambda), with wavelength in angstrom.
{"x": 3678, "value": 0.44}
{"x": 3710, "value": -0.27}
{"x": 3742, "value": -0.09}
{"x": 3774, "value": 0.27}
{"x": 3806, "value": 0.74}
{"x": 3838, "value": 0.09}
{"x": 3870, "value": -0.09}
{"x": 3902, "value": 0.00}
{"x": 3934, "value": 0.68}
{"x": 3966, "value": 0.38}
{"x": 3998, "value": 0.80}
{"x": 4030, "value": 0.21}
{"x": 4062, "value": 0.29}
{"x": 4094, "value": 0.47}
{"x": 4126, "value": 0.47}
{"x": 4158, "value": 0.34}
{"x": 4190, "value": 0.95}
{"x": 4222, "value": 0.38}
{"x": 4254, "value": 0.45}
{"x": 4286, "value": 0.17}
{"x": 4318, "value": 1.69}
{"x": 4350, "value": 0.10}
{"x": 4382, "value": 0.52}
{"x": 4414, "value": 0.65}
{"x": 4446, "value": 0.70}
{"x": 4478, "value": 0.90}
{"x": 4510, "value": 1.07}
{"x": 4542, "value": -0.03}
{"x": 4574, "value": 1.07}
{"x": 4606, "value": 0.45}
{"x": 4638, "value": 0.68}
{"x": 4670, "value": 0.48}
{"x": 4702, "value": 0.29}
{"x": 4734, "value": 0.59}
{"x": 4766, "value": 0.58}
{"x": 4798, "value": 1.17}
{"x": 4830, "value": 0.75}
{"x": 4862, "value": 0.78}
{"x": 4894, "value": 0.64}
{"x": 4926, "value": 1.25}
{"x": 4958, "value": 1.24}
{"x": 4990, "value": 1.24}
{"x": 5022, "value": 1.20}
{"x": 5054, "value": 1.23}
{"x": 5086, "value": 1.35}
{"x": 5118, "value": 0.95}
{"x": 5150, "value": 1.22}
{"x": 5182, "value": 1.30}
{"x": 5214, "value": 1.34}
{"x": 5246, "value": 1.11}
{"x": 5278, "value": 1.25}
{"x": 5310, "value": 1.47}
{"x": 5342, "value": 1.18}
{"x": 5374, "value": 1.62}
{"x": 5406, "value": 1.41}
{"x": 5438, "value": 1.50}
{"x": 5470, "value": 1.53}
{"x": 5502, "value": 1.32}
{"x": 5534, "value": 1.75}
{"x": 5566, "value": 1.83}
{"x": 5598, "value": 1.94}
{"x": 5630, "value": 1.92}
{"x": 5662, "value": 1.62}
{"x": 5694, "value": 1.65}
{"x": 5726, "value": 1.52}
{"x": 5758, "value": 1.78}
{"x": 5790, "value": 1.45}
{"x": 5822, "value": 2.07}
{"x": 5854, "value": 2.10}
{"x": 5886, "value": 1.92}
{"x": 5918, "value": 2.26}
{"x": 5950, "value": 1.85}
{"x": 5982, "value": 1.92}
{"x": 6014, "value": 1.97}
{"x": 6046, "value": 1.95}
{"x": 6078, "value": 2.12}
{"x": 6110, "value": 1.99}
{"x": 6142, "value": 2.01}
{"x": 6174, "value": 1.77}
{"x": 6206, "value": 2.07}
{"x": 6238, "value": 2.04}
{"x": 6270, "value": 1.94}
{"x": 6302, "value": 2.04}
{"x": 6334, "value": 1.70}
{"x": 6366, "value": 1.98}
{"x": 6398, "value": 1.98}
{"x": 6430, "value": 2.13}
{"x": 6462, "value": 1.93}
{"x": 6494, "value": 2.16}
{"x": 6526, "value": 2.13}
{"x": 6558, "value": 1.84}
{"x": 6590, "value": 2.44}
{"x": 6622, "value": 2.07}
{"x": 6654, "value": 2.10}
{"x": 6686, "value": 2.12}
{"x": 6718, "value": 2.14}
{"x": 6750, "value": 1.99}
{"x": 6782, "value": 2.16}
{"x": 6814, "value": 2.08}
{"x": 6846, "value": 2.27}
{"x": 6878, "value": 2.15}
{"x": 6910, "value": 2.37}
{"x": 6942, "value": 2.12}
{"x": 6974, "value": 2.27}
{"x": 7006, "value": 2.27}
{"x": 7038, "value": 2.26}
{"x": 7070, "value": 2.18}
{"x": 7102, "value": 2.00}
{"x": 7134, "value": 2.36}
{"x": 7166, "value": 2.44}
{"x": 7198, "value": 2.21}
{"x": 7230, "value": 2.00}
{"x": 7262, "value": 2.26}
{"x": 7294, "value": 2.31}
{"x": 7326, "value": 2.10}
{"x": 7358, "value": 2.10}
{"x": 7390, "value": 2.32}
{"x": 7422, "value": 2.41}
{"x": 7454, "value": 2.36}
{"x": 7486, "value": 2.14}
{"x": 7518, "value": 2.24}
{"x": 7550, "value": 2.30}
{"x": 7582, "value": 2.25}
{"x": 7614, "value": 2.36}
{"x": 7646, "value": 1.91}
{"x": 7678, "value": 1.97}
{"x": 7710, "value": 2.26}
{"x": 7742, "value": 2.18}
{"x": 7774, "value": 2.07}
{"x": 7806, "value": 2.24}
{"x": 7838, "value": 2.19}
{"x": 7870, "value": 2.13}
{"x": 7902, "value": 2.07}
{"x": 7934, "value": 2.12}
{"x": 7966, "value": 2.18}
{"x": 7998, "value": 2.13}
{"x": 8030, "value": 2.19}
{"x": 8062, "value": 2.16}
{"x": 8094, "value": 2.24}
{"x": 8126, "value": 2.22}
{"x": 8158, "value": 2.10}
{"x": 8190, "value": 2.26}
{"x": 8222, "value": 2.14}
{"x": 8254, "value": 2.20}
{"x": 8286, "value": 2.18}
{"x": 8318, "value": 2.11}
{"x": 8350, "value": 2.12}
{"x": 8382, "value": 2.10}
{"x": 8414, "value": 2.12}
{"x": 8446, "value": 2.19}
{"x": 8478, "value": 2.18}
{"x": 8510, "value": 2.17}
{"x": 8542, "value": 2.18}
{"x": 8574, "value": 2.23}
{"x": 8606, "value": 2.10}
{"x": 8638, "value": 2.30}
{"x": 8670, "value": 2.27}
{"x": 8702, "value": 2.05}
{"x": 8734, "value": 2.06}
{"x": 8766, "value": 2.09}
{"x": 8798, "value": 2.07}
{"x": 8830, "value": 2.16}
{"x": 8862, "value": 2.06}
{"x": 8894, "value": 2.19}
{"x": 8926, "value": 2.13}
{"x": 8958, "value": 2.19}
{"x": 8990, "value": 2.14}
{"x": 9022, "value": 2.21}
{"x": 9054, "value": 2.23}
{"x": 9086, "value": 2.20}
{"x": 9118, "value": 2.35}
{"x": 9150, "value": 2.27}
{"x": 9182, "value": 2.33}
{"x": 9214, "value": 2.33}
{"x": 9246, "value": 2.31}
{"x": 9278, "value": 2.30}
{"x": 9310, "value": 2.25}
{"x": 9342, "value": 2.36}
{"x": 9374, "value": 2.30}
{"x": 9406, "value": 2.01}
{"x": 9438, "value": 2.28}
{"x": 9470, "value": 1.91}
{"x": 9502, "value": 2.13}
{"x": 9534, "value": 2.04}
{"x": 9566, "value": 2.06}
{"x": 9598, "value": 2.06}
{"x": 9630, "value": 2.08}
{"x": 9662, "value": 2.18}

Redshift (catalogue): 0.23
